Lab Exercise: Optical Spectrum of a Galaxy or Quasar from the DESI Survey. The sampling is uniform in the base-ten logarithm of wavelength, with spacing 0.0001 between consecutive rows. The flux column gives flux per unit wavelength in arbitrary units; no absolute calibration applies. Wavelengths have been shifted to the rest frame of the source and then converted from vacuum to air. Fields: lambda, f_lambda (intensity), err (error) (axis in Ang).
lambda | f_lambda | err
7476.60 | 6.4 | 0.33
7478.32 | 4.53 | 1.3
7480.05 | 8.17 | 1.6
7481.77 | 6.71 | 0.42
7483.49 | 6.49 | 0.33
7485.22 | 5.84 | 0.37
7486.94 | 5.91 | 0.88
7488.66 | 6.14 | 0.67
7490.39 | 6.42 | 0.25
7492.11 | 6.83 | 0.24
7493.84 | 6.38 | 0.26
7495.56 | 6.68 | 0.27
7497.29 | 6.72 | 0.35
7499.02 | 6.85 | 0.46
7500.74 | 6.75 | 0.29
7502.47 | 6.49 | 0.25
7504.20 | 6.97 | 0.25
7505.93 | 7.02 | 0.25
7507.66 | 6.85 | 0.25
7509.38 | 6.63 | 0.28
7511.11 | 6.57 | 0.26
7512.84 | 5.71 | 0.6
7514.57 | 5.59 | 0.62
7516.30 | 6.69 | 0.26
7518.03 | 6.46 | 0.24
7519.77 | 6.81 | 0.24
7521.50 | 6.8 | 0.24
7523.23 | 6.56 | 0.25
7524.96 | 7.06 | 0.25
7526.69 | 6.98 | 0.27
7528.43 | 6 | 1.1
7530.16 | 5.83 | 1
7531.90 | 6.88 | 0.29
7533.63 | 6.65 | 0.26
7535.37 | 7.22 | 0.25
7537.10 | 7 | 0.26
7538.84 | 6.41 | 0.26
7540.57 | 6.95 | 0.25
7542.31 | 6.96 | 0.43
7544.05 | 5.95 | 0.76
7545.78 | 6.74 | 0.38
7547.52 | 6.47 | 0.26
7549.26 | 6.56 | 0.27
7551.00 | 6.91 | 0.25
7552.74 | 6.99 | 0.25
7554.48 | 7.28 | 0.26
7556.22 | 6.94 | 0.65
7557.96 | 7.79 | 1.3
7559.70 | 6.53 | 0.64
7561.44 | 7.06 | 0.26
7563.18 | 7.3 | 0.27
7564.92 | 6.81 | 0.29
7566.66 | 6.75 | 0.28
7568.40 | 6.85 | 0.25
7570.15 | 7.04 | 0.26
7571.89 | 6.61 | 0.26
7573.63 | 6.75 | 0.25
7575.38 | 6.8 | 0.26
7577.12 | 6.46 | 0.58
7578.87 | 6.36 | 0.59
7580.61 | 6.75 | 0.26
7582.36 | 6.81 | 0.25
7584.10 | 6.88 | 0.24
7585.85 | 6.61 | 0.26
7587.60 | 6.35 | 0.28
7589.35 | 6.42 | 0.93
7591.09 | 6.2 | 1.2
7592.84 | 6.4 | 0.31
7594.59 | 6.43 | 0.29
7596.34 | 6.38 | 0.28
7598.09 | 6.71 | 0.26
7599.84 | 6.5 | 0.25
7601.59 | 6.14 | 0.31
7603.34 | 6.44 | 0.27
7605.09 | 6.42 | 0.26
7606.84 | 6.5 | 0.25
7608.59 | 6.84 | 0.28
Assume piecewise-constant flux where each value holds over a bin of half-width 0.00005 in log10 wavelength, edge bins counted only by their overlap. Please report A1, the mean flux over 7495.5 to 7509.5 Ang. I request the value 6.79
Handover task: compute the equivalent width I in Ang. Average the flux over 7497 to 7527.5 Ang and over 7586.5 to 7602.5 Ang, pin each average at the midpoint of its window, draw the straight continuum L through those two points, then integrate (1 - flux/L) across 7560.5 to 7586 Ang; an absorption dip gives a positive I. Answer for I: -1.3 Ang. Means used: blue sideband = 6.64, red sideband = 6.39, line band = 6.8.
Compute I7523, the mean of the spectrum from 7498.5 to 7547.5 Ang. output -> 6.62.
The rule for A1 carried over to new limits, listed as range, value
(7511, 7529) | 6.48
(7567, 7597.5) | 6.6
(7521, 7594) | 6.73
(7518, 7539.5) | 6.67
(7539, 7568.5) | 6.86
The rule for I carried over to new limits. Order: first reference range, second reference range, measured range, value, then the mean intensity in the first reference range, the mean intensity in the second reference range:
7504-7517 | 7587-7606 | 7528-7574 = -2.5 Ang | 6.48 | 6.4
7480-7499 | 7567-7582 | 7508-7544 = 0.1 Ang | 6.52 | 6.71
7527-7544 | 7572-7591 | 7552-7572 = -1.2 Ang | 6.63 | 6.6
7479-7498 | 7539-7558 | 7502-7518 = 0.3 Ang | 6.55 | 6.81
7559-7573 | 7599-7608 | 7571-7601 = 0.4 Ang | 6.87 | 6.42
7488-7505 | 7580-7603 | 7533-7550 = -0.3 Ang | 6.63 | 6.5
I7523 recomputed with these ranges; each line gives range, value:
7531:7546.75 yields 6.75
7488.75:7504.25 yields 6.63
